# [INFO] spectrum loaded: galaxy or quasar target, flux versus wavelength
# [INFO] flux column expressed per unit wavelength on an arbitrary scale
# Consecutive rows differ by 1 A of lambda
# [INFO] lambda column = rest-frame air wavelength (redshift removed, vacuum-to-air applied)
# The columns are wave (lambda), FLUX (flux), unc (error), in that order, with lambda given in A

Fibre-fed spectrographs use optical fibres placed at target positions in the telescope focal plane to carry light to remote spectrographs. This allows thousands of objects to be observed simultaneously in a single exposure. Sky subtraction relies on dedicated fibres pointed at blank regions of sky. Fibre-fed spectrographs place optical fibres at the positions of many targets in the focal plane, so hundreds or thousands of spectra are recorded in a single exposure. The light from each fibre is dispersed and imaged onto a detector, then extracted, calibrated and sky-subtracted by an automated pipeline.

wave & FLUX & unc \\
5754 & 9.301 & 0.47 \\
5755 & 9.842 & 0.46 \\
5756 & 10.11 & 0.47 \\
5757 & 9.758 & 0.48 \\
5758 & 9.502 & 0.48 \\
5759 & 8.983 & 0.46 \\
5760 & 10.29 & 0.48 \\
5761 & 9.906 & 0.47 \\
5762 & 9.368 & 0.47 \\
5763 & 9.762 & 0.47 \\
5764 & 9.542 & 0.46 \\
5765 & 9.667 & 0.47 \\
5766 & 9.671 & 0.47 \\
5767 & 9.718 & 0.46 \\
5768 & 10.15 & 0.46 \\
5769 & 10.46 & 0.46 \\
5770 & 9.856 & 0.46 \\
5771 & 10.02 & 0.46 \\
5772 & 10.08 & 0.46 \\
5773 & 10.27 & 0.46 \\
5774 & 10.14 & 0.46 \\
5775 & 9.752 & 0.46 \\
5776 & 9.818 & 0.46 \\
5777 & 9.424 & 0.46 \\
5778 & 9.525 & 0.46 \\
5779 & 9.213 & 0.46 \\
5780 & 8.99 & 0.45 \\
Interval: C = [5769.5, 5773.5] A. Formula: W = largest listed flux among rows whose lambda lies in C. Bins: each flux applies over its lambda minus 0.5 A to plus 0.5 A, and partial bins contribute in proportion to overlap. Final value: 10.27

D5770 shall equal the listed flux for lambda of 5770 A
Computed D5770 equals 9.856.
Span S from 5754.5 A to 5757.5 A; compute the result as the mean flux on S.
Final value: 9.9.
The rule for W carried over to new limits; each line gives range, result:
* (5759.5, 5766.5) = 10.29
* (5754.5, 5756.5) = 10.11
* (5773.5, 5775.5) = 10.14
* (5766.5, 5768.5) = 10.15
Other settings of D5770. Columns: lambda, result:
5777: 9.424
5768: 10.15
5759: 8.983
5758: 9.502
